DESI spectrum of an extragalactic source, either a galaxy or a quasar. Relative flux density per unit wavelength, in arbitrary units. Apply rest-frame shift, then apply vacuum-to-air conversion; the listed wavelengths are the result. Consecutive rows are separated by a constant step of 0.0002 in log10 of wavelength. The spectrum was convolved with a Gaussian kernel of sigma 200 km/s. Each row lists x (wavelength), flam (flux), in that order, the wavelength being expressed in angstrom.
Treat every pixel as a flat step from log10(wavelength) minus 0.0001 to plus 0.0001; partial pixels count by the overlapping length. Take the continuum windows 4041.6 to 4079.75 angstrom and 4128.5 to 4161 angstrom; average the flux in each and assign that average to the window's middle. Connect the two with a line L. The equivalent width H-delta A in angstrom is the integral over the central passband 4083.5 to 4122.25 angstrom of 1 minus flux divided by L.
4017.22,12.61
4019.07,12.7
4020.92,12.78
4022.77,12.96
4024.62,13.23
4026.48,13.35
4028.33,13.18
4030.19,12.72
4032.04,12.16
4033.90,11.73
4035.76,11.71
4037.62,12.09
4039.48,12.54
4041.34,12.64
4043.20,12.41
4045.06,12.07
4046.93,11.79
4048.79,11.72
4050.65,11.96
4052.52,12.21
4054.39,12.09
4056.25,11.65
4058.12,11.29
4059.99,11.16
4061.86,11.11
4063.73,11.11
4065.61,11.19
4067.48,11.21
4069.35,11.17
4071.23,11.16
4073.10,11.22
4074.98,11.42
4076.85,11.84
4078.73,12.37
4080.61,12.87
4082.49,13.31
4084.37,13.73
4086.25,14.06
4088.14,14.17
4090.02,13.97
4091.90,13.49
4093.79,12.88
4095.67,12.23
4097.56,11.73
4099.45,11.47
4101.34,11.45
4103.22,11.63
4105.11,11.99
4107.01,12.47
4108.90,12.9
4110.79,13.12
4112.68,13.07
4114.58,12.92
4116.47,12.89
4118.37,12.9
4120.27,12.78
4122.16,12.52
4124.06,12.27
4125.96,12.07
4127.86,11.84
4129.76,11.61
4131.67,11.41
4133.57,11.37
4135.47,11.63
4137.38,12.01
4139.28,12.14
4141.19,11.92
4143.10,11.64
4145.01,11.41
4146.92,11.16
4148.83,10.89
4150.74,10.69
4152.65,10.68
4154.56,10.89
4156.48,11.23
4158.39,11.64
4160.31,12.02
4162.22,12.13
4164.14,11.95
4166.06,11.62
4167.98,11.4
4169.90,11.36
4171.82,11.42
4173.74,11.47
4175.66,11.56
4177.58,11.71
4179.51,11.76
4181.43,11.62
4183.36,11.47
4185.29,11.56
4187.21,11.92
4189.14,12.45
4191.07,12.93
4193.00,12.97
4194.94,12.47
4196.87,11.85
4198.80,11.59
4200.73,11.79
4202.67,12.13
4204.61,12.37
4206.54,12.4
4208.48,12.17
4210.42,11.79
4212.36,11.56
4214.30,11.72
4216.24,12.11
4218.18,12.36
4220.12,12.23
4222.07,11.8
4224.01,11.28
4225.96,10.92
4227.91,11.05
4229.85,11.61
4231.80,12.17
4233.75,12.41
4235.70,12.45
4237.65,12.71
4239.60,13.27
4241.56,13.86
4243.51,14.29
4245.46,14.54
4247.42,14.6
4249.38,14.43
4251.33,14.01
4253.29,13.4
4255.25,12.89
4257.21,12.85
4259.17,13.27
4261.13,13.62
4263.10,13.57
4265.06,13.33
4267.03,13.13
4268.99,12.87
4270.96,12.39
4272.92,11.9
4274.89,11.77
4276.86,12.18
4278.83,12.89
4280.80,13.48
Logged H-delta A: -4.2 angstrom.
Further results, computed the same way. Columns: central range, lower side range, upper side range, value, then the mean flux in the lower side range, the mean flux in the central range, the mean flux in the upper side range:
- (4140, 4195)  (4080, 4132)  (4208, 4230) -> 2.2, 12.6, 11.6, 11.7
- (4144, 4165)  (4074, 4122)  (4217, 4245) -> 2.0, 12.7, 11.3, 12.4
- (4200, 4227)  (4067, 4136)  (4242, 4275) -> 2.5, 12.4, 11.9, 13.4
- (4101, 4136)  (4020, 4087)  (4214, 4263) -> 0.3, 12.1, 12.3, 12.8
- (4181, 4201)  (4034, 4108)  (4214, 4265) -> 0.9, 12.1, 12.1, 12.9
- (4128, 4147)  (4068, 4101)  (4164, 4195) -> 0.7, 12.5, 11.7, 11.8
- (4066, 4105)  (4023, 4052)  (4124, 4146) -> -0.9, 12.4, 12.3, 11.8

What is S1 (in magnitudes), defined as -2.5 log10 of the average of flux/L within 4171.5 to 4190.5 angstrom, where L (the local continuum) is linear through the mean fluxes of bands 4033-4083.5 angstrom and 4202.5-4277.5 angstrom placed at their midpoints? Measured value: 0.06 mag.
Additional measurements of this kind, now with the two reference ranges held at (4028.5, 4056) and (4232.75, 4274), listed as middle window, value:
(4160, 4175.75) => 0.11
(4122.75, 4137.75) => 0.08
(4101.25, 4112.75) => 0.01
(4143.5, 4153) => 0.16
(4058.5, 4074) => 0.10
